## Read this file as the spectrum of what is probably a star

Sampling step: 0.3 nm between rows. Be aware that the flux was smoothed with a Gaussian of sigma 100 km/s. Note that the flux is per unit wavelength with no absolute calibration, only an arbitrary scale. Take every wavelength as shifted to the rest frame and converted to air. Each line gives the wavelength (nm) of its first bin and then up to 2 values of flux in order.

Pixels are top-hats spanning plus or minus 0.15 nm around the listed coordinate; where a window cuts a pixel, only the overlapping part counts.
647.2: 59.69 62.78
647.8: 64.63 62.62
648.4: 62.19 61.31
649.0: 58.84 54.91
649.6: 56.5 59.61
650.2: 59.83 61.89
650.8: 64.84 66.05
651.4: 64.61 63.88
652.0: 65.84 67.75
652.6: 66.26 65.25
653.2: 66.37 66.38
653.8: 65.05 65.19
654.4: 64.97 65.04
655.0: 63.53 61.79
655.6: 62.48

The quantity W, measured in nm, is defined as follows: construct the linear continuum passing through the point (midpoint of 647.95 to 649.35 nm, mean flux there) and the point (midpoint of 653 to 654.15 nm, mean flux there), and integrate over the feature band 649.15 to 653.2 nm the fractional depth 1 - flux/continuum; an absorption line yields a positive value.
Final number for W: 0.011 nm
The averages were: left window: 60.3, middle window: 63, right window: 65.8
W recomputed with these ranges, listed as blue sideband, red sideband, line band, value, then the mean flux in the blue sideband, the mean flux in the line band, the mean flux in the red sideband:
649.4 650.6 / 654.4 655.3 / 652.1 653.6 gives -0.11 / 59.2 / 66.4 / 64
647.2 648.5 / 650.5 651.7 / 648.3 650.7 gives 0.16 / 62.7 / 59.4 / 64.6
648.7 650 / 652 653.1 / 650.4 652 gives -0.04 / 57.8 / 64.5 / 66.3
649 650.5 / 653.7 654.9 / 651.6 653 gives -0.09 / 58.2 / 65.9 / 65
